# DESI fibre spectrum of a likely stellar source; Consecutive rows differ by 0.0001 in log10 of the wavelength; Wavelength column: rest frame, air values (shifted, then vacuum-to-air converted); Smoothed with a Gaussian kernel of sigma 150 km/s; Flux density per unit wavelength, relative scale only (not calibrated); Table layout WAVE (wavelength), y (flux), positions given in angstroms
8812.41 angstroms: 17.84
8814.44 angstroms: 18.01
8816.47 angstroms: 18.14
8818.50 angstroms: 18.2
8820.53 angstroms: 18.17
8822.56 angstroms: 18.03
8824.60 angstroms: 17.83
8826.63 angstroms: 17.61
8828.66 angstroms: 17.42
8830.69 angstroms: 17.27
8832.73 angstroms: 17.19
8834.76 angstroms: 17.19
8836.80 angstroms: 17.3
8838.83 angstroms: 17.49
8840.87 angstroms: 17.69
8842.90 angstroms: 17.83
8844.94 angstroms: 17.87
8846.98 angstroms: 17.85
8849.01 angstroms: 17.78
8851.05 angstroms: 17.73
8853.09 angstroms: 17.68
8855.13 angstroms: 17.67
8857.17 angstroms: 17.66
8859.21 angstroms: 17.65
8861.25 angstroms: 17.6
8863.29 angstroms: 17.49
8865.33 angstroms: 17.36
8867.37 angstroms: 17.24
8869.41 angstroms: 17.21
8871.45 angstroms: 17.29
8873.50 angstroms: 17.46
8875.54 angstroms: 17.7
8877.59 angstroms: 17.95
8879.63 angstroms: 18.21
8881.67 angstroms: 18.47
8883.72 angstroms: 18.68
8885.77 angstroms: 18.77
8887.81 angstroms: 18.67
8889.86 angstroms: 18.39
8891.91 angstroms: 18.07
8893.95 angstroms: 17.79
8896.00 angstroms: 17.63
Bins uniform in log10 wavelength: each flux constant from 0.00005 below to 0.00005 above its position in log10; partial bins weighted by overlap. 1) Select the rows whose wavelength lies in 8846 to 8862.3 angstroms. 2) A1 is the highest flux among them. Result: 17.85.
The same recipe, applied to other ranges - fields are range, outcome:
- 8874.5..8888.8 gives 18.77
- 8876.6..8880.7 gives 18.21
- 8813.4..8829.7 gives 18.2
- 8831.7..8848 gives 17.87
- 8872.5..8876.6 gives 17.7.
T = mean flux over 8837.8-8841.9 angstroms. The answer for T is 17.6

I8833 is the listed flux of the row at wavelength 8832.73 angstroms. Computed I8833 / 17.19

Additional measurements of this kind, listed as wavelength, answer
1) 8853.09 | 17.68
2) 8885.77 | 18.77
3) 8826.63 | 17.61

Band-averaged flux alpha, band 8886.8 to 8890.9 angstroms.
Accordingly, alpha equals 18.5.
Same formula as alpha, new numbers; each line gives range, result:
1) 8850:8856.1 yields 17.7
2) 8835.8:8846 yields 17.6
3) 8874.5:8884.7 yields 18.2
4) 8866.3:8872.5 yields 17.2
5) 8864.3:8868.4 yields 17.3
